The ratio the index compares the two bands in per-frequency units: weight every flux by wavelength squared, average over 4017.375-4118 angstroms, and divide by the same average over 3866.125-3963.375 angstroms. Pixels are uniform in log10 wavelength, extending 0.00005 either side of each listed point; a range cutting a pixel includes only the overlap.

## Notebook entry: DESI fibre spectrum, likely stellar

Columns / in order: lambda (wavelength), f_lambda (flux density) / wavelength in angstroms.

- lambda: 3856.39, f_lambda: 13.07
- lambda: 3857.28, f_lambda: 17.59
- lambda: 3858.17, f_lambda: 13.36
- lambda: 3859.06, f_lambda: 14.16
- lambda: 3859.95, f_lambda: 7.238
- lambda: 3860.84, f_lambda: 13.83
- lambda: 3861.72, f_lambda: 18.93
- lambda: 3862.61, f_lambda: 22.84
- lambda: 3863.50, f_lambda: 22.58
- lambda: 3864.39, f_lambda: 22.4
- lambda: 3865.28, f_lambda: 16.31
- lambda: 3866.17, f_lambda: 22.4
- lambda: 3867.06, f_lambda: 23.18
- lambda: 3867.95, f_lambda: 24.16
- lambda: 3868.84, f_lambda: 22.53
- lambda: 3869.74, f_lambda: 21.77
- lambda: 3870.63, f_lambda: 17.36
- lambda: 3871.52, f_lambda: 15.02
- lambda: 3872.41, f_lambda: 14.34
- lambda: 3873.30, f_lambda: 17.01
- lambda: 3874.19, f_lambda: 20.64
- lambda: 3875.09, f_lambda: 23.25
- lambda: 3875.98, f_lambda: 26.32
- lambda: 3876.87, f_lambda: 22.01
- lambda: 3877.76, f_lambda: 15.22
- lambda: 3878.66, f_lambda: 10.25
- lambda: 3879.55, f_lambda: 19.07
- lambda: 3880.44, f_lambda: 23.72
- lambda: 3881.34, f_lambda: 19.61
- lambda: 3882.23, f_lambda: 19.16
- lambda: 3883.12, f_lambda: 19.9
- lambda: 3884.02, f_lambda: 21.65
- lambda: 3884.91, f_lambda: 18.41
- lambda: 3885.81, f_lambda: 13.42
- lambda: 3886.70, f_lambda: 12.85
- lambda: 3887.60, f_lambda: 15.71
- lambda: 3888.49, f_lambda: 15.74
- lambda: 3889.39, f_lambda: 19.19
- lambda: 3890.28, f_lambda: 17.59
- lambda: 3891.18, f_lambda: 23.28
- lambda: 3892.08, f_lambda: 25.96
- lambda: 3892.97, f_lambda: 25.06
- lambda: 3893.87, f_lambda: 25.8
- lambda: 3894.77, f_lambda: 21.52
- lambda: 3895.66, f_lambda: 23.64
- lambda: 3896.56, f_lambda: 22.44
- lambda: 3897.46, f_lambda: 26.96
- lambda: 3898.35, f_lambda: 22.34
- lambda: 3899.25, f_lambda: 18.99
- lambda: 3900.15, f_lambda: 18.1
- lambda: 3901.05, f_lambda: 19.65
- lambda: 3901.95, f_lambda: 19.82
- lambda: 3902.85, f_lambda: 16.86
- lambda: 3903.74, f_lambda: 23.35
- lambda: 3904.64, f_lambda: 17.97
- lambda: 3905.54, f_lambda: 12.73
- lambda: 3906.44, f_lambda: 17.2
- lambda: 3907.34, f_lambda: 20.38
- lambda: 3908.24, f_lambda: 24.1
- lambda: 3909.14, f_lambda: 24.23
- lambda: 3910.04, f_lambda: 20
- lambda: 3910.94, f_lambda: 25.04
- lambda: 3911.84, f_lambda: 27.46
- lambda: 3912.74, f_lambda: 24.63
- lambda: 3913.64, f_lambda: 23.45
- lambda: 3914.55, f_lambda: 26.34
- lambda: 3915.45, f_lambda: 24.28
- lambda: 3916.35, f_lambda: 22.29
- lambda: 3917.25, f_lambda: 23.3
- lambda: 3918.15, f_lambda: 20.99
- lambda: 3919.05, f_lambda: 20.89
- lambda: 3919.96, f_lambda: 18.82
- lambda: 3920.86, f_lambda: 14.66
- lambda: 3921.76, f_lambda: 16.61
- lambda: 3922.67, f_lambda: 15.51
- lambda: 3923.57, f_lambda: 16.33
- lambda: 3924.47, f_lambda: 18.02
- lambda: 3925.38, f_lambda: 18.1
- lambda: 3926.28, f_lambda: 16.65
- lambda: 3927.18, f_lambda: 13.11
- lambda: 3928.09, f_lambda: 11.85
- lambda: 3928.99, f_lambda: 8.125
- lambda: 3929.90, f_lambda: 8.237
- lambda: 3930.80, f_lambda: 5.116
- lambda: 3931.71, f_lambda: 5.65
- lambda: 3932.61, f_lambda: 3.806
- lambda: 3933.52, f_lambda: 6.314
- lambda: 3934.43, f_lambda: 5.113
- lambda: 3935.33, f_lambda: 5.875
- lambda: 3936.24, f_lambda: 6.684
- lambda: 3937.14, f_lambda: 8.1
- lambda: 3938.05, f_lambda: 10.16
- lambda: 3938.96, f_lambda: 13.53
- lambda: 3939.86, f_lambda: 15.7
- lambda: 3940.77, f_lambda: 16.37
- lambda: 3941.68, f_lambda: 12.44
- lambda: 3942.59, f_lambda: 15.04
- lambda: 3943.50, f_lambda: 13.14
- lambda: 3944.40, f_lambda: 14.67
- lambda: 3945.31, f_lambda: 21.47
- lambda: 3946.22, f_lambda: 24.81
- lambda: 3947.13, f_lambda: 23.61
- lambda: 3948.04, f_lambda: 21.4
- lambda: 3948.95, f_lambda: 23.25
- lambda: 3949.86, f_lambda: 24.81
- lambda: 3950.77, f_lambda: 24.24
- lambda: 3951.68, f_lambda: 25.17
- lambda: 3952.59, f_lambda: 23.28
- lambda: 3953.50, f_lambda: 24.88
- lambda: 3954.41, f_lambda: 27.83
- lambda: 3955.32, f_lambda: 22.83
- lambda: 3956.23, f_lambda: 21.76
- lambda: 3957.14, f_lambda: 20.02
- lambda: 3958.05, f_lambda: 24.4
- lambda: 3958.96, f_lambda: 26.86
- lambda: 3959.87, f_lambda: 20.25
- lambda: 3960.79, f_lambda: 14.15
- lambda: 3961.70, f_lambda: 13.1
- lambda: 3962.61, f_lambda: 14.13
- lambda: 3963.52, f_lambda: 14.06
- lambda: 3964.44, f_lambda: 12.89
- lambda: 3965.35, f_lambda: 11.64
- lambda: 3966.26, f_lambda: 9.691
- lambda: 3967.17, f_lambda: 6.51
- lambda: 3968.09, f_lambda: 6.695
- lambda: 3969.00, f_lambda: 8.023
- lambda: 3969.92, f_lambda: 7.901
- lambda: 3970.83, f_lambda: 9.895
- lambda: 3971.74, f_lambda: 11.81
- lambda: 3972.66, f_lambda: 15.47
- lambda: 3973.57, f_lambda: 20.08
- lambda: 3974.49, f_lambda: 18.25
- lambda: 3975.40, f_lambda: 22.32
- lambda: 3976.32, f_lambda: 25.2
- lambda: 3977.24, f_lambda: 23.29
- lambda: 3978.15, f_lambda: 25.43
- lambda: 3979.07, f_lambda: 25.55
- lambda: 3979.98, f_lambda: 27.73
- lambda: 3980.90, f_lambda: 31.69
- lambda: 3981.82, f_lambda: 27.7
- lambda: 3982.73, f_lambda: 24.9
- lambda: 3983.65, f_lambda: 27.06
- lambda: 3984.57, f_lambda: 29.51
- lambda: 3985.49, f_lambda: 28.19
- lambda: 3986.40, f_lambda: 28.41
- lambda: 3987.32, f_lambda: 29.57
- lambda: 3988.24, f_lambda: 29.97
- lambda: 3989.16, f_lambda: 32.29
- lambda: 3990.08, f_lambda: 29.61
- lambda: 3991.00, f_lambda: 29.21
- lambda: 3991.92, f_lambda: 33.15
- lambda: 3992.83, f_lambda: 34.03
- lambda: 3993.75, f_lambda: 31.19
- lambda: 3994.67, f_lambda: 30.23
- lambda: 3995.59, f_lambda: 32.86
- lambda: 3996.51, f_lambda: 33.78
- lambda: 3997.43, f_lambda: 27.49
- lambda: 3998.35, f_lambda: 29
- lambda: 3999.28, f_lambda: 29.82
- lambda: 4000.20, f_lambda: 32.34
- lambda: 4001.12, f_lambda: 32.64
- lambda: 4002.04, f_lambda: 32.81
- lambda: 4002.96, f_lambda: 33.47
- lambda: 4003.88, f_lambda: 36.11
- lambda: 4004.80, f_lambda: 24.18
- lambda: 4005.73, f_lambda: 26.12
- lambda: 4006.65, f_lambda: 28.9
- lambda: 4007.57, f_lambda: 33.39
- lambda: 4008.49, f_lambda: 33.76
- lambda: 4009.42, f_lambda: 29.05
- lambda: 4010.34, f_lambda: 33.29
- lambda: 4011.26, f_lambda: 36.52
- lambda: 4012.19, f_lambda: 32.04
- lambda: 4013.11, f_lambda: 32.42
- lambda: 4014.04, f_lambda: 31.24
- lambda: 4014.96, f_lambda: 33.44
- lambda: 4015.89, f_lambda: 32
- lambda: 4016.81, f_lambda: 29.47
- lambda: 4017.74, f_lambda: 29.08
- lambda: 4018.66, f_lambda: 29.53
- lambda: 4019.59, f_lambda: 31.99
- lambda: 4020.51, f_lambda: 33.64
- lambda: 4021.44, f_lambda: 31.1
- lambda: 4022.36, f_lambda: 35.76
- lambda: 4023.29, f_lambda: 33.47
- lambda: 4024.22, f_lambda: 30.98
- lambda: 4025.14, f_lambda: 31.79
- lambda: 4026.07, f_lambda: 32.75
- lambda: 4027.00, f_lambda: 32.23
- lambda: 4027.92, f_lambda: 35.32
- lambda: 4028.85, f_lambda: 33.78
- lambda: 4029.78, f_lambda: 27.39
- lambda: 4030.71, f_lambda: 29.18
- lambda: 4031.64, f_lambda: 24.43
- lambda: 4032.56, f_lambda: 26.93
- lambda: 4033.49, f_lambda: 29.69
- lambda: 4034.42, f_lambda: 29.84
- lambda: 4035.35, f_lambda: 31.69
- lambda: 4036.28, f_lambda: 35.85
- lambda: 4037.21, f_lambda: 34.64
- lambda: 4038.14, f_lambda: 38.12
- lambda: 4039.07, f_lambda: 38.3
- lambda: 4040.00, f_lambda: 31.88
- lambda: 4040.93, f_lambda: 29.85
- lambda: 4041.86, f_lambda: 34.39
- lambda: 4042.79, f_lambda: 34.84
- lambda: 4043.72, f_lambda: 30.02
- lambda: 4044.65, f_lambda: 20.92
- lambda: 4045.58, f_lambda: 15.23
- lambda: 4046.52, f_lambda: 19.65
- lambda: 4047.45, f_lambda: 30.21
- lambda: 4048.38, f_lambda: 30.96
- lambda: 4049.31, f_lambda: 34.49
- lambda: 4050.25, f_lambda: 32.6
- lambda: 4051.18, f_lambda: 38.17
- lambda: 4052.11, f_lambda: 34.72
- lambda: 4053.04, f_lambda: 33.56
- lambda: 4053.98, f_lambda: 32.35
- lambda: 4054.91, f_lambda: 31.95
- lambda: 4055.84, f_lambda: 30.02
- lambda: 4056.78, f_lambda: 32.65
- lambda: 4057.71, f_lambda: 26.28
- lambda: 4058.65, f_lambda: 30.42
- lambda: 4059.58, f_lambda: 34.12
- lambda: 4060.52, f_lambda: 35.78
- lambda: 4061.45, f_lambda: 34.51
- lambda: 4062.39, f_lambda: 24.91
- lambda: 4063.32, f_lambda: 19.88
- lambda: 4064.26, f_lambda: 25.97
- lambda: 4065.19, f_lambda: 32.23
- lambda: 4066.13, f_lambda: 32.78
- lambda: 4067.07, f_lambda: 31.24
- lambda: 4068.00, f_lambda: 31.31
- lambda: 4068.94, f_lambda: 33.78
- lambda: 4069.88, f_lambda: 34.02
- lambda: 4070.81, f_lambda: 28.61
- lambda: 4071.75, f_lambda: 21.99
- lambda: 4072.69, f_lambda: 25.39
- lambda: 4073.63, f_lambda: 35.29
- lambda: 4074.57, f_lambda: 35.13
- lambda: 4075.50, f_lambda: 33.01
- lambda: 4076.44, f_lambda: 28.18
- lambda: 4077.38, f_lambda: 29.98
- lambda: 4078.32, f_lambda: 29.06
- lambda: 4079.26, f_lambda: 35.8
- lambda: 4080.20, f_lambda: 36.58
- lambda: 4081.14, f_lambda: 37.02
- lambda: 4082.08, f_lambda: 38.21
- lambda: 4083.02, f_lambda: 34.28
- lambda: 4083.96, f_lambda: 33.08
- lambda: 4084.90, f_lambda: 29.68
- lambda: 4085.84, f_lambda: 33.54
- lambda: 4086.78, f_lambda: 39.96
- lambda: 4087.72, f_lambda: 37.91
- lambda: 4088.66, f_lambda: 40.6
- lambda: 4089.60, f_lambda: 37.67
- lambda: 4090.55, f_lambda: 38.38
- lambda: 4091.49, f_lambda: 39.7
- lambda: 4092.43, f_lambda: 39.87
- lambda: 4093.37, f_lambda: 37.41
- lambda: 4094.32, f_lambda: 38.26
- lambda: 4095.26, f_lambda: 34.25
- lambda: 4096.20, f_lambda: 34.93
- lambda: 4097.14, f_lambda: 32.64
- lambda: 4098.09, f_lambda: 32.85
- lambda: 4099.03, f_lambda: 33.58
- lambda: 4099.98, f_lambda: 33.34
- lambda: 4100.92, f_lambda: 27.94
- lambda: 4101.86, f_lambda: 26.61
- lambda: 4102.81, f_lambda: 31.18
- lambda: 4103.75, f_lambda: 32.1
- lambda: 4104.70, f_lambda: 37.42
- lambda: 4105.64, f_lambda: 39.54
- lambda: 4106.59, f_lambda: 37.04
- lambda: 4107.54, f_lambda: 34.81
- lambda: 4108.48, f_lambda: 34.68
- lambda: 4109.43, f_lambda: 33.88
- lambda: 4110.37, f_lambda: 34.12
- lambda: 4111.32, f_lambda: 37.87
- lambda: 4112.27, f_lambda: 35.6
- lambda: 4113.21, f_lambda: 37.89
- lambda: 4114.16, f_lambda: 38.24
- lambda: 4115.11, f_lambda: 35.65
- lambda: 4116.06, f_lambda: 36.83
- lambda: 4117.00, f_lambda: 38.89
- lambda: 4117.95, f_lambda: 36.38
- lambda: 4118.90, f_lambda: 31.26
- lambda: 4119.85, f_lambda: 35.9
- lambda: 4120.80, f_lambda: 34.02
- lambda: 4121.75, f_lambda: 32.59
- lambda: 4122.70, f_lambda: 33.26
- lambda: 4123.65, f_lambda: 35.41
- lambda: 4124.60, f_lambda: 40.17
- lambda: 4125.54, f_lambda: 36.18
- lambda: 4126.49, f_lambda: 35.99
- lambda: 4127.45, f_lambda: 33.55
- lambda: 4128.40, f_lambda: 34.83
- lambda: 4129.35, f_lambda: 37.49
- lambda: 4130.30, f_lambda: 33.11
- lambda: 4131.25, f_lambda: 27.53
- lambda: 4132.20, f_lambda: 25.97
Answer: 1.90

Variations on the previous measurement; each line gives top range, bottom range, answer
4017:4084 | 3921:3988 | 1.88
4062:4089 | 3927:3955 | 2.28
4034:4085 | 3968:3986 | 1.54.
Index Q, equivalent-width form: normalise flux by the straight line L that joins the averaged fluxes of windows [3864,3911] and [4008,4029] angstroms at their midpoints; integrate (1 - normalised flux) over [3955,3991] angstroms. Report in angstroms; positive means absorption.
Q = 9.8 angstroms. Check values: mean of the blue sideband 20.1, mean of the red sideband 32.4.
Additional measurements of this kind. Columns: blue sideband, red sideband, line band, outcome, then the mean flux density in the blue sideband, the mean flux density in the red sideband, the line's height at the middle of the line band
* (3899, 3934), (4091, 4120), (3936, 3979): 7.80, 17.6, 35.2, 21.4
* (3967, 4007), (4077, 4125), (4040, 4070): 0.99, 25.8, 35.3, 31.5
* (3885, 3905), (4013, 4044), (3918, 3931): 4.48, 20.3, 32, 22.9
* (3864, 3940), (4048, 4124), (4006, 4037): -3.74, 18.1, 33.6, 28.2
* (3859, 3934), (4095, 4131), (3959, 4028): -0.60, 18.8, 34.7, 25.9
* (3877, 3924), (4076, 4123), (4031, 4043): -0.73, 20.3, 35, 30.4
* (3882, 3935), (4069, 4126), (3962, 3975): 6.38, 18.3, 34.6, 23.5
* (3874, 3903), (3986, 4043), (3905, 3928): 2.61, 20.1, 31.6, 22.7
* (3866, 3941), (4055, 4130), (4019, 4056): -2.74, 18.1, 33.8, 29.2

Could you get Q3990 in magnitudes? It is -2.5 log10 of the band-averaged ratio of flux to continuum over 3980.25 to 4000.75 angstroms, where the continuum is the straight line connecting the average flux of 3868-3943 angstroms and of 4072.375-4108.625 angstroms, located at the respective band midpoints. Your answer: -0.18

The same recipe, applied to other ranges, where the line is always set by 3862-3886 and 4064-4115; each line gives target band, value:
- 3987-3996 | -0.13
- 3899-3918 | 0.03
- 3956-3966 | 0.42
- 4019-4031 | -0.09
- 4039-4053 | 0.03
